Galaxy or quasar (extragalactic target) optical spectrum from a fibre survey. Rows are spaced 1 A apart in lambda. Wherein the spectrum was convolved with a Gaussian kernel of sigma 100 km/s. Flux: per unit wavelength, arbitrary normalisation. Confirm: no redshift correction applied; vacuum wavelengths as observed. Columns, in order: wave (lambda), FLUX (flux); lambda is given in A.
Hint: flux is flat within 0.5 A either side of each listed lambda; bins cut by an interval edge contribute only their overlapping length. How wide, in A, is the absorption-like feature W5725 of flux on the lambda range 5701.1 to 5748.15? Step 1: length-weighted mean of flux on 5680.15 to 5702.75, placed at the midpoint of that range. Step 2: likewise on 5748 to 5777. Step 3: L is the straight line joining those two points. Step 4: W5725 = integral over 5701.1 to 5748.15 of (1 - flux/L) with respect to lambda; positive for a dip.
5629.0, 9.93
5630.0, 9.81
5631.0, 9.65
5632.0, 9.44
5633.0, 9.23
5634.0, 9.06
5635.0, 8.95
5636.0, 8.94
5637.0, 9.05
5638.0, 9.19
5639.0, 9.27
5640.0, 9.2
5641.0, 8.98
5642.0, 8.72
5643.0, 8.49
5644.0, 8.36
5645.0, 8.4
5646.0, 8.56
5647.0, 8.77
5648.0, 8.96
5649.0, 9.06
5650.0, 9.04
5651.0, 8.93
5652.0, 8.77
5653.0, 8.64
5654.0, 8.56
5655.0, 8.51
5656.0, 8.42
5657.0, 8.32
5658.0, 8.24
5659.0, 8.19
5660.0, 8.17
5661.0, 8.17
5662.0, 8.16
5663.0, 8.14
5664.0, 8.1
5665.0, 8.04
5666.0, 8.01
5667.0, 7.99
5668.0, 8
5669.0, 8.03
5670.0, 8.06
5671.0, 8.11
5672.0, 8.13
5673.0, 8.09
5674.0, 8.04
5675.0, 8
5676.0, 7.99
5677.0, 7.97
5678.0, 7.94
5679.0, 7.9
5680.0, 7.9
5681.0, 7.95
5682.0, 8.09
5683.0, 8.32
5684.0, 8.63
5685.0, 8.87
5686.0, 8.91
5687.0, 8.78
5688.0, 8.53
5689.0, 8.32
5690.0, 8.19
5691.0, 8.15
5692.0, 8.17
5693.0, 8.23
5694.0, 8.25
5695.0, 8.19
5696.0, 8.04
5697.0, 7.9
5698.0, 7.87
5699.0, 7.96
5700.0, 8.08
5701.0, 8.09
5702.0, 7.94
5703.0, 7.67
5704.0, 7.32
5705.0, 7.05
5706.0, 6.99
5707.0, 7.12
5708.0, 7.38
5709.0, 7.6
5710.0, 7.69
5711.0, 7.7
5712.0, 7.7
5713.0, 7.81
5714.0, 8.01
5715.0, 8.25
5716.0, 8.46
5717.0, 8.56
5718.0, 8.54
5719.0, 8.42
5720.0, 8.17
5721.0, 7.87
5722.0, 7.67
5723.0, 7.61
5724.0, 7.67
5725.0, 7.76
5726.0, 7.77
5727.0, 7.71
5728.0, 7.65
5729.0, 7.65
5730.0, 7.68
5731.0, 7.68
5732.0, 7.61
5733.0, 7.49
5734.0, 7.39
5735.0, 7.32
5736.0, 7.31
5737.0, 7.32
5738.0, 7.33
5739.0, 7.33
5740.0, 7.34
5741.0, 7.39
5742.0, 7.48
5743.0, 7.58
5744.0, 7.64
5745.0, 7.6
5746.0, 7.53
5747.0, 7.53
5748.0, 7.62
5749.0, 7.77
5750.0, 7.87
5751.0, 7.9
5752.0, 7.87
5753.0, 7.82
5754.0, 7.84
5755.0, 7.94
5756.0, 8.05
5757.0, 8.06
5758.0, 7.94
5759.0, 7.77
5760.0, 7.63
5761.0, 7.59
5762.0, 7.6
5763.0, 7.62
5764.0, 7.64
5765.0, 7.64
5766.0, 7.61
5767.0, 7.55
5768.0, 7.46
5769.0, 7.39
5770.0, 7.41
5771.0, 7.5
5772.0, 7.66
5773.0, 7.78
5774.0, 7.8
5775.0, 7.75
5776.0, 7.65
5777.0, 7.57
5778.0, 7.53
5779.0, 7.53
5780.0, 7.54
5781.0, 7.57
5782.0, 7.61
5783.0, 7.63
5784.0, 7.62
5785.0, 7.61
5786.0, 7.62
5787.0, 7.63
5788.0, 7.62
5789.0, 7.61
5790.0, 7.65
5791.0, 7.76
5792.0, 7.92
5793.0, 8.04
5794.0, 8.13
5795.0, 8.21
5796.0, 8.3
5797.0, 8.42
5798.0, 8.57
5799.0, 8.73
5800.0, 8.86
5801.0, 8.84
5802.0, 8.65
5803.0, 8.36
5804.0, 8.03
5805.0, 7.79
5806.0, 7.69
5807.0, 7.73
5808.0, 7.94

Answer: 1.9 A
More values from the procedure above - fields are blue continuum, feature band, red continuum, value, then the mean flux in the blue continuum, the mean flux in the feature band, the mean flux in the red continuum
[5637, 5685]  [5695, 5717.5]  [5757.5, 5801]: 1.0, 8.38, 7.79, 7.79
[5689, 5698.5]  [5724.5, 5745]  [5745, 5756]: 0.9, 8.12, 7.52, 7.77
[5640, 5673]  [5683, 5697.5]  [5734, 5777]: -0.4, 8.41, 8.37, 7.63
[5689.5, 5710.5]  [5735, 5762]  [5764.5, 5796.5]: 0.3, 7.8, 7.65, 7.68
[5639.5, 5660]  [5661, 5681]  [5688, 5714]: 0.7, 8.64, 8.03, 7.83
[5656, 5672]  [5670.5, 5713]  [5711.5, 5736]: 0.0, 8.13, 7.99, 7.84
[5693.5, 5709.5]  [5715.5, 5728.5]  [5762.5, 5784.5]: -0.5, 7.72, 7.99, 7.59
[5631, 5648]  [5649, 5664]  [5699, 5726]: 0.4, 8.94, 8.46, 7.81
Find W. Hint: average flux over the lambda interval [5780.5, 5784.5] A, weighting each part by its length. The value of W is 7.61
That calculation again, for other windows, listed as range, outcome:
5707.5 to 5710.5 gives 7.56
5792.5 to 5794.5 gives 8.09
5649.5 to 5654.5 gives 8.79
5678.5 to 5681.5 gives 7.92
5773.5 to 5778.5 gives 7.66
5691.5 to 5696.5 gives 8.18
